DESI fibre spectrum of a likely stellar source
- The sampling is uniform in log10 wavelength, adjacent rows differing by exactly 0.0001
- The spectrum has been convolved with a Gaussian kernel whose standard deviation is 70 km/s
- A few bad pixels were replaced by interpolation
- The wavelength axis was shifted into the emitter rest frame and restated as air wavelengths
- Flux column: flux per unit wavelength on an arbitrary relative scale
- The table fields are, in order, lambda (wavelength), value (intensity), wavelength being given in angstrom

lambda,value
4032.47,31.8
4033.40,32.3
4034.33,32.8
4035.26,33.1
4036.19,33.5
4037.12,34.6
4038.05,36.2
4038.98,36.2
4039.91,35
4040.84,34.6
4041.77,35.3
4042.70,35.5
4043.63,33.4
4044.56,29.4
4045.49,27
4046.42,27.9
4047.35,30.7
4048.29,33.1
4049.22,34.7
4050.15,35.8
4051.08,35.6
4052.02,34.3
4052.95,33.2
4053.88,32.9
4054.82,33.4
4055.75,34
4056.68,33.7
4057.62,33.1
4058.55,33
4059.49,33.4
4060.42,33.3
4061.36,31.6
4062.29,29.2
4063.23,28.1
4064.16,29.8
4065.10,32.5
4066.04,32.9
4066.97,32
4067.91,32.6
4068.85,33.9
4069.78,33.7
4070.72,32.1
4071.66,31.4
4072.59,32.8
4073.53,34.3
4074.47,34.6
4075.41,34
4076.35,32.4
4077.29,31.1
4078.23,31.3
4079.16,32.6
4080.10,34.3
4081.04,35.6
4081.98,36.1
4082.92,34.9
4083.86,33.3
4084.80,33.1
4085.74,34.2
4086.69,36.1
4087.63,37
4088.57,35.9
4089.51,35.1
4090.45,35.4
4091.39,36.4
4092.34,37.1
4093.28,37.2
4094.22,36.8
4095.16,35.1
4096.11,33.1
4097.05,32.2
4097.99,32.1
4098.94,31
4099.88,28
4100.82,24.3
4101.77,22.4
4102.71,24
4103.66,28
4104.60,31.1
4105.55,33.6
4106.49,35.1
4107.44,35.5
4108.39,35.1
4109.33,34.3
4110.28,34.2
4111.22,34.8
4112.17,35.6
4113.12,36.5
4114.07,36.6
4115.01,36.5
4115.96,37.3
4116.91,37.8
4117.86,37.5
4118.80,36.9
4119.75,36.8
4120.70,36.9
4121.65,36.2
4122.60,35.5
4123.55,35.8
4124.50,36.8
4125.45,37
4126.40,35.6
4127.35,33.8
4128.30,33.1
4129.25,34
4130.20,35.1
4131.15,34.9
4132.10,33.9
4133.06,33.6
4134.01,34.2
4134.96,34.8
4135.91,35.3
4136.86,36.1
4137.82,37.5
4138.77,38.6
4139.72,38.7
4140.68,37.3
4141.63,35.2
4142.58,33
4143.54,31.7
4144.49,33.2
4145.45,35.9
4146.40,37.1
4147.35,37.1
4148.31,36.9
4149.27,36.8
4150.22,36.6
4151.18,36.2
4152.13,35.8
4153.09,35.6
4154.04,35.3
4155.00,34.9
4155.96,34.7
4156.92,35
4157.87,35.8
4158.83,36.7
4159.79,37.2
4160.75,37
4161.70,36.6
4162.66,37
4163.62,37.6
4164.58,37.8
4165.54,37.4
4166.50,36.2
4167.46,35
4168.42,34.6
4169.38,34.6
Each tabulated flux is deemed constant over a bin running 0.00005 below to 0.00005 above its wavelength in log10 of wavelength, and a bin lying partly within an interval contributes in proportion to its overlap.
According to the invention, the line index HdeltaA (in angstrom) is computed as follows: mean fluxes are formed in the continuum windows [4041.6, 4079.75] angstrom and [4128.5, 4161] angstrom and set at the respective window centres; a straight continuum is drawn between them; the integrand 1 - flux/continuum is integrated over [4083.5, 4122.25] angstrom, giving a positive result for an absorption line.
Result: 0.0 angstrom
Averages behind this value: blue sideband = 32.6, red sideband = 35.6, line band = 34.1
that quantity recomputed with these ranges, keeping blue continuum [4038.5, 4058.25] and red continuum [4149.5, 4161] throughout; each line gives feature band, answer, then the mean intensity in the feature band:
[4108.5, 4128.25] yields -0.6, 36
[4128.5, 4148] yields 0.1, 35.3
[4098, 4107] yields 1.5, 28.8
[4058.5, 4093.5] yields 0.5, 33.5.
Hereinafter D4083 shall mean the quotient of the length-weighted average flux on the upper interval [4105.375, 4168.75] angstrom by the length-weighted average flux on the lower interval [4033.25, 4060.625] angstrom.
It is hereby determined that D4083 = 1.07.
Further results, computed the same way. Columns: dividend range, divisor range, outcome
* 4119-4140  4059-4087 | 1.08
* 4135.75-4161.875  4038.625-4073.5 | 1.10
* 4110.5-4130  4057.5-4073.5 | 1.12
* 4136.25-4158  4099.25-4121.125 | 1.07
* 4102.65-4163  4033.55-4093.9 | 1.06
